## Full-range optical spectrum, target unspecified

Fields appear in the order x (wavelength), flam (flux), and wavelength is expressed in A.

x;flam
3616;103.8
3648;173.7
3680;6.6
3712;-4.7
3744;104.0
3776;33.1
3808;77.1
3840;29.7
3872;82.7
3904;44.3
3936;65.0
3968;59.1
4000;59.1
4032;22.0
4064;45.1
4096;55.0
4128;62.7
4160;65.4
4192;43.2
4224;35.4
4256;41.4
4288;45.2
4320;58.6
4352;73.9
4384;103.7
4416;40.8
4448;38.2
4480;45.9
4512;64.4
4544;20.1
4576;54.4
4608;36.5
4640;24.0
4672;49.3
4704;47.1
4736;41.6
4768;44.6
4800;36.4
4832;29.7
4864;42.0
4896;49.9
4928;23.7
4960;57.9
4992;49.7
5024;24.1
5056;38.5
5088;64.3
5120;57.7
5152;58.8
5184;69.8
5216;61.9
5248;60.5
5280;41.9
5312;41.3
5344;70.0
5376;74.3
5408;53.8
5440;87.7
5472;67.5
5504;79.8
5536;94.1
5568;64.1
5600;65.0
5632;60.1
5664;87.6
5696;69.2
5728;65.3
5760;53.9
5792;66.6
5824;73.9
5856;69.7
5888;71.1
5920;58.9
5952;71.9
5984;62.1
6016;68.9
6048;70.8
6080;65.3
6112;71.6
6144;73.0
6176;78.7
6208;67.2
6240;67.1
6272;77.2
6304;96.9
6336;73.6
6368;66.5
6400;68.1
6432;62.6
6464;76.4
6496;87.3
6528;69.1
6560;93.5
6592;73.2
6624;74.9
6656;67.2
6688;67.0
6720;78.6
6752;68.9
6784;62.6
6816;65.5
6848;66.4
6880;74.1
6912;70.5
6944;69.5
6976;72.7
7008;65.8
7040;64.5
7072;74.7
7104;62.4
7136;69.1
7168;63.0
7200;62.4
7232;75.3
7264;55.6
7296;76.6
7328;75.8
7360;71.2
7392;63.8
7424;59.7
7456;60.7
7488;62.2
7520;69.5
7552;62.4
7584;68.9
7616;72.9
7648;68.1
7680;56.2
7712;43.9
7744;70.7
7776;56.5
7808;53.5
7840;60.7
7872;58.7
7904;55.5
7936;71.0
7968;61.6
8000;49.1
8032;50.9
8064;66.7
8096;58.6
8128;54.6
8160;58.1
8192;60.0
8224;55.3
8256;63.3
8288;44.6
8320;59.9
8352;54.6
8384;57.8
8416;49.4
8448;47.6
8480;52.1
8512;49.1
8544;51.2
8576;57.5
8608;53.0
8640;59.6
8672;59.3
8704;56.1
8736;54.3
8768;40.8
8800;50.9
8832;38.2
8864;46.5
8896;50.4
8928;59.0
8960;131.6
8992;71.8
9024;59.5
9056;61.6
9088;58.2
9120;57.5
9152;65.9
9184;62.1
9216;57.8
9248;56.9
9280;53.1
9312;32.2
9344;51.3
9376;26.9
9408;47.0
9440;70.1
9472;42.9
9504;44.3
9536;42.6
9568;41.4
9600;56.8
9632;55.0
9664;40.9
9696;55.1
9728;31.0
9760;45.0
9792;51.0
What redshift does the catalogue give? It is 0.36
